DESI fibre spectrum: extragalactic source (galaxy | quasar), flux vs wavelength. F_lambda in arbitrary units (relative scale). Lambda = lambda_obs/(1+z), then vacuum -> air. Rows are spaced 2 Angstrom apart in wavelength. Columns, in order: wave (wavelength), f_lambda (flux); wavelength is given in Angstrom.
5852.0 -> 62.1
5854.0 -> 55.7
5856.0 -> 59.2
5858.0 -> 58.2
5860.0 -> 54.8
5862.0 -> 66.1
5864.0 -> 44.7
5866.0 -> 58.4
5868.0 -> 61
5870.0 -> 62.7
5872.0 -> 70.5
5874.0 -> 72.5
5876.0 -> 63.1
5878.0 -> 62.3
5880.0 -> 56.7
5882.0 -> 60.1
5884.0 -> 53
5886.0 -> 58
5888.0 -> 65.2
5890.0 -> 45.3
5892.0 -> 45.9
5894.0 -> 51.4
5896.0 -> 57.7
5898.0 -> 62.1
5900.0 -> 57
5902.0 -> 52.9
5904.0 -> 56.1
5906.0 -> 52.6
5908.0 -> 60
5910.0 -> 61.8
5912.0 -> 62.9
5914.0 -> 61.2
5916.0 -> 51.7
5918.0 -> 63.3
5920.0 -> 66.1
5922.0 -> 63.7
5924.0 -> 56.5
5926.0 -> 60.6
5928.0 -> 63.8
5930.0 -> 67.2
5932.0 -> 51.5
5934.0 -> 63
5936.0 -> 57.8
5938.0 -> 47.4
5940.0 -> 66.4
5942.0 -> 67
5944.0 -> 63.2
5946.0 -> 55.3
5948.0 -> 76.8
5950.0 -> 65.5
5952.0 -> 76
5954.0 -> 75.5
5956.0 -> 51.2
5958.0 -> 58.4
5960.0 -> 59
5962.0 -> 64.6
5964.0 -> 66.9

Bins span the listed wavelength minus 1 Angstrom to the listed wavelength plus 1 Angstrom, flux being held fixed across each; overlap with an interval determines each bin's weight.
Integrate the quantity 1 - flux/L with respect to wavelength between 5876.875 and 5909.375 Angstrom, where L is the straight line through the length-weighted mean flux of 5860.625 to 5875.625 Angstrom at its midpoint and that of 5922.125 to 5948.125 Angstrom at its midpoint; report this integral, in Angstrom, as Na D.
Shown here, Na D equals 2.9 Angstrom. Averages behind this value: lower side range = 62.1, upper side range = 60.8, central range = 56.1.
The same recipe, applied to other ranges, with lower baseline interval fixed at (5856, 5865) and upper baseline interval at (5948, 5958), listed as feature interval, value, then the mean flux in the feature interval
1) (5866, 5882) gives -1.6 Angstrom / 63.5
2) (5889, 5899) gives 1.3 Angstrom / 52.5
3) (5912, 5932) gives 0.8 Angstrom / 61.1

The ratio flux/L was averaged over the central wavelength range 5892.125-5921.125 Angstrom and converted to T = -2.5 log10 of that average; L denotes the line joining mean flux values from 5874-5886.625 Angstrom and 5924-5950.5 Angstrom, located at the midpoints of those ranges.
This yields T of 0.051 mag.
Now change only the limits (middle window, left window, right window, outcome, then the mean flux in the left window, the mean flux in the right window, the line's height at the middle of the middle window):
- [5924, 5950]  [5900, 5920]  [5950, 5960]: 0.01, 58.4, 64.7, 62.2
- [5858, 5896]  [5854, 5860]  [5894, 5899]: -0.01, 57.6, 58.2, 57.9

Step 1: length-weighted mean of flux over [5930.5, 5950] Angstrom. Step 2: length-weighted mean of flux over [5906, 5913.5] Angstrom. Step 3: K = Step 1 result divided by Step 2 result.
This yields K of 1.0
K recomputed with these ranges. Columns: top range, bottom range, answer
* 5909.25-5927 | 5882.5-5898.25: 1.11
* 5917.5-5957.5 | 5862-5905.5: 1.08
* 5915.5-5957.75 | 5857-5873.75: 1.04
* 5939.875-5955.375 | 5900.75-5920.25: 1.16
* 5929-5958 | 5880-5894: 1.16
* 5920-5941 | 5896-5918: 1.03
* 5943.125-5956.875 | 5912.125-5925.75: 1.10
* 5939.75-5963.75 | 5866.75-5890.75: 1.06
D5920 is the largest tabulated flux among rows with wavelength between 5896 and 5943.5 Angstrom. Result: 67.2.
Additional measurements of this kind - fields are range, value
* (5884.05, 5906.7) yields 65.2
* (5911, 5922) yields 66.1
